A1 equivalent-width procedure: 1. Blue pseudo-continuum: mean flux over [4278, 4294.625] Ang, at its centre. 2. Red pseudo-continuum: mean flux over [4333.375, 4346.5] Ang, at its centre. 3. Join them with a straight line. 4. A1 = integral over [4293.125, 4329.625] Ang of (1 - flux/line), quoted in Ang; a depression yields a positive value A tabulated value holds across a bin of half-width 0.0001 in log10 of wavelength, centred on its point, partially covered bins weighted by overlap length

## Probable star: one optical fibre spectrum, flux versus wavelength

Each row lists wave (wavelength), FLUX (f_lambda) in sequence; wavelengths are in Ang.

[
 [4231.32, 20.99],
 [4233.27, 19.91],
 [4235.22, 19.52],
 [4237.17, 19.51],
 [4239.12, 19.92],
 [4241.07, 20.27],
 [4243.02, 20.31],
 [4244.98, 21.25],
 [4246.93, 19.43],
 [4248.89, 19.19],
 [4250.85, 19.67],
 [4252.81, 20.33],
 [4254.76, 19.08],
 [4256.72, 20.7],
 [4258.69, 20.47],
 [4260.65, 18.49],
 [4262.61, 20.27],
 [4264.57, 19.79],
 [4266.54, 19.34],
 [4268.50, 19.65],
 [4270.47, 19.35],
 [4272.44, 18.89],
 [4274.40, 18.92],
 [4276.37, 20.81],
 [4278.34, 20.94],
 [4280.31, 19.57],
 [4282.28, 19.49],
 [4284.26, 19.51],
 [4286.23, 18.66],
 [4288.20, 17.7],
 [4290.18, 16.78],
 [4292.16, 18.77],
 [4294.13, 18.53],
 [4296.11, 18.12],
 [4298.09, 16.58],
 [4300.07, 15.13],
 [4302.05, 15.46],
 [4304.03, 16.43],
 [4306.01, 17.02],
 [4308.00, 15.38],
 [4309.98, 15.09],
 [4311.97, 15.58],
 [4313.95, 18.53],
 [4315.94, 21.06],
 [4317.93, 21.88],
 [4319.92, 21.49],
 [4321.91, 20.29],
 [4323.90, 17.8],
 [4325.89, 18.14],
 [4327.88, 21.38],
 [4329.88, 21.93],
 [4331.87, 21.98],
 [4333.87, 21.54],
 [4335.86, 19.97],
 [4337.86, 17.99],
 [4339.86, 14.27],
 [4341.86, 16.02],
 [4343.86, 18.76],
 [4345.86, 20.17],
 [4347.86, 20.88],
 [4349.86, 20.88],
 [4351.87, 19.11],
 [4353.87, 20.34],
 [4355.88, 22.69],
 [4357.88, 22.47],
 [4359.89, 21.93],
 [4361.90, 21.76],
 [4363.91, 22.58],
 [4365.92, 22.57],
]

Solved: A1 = 0.89 Ang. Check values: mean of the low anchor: 18.8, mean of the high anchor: 18.2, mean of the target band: 18.1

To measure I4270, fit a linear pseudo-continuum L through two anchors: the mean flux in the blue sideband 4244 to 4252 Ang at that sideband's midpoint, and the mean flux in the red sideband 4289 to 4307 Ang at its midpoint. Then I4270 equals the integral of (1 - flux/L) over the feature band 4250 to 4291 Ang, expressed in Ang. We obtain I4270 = -2.0 Ang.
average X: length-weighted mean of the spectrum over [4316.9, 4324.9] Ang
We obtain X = 20.4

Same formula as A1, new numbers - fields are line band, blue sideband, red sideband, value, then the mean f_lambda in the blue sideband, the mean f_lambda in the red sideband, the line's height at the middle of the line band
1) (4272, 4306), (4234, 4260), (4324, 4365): 3.1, 20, 20.2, 20.1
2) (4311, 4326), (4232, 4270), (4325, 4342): 0.1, 19.9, 19.4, 19.5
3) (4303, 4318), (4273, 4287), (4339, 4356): 1.6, 19.7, 19.1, 19.4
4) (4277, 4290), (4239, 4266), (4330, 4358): 0.4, 19.9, 19.8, 19.9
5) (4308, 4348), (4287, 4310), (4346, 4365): 0.1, 16.8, 21.4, 19.2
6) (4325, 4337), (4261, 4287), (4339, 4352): -1.3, 19.6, 18.6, 18.8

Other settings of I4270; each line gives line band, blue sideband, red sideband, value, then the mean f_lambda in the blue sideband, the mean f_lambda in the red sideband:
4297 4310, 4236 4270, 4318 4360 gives 2.6 Ang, 19.9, 20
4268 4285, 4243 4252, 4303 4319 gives -0.7 Ang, 19.9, 17.6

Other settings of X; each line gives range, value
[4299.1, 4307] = 16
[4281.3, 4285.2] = 19.5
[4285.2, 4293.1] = 18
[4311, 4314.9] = 17.1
